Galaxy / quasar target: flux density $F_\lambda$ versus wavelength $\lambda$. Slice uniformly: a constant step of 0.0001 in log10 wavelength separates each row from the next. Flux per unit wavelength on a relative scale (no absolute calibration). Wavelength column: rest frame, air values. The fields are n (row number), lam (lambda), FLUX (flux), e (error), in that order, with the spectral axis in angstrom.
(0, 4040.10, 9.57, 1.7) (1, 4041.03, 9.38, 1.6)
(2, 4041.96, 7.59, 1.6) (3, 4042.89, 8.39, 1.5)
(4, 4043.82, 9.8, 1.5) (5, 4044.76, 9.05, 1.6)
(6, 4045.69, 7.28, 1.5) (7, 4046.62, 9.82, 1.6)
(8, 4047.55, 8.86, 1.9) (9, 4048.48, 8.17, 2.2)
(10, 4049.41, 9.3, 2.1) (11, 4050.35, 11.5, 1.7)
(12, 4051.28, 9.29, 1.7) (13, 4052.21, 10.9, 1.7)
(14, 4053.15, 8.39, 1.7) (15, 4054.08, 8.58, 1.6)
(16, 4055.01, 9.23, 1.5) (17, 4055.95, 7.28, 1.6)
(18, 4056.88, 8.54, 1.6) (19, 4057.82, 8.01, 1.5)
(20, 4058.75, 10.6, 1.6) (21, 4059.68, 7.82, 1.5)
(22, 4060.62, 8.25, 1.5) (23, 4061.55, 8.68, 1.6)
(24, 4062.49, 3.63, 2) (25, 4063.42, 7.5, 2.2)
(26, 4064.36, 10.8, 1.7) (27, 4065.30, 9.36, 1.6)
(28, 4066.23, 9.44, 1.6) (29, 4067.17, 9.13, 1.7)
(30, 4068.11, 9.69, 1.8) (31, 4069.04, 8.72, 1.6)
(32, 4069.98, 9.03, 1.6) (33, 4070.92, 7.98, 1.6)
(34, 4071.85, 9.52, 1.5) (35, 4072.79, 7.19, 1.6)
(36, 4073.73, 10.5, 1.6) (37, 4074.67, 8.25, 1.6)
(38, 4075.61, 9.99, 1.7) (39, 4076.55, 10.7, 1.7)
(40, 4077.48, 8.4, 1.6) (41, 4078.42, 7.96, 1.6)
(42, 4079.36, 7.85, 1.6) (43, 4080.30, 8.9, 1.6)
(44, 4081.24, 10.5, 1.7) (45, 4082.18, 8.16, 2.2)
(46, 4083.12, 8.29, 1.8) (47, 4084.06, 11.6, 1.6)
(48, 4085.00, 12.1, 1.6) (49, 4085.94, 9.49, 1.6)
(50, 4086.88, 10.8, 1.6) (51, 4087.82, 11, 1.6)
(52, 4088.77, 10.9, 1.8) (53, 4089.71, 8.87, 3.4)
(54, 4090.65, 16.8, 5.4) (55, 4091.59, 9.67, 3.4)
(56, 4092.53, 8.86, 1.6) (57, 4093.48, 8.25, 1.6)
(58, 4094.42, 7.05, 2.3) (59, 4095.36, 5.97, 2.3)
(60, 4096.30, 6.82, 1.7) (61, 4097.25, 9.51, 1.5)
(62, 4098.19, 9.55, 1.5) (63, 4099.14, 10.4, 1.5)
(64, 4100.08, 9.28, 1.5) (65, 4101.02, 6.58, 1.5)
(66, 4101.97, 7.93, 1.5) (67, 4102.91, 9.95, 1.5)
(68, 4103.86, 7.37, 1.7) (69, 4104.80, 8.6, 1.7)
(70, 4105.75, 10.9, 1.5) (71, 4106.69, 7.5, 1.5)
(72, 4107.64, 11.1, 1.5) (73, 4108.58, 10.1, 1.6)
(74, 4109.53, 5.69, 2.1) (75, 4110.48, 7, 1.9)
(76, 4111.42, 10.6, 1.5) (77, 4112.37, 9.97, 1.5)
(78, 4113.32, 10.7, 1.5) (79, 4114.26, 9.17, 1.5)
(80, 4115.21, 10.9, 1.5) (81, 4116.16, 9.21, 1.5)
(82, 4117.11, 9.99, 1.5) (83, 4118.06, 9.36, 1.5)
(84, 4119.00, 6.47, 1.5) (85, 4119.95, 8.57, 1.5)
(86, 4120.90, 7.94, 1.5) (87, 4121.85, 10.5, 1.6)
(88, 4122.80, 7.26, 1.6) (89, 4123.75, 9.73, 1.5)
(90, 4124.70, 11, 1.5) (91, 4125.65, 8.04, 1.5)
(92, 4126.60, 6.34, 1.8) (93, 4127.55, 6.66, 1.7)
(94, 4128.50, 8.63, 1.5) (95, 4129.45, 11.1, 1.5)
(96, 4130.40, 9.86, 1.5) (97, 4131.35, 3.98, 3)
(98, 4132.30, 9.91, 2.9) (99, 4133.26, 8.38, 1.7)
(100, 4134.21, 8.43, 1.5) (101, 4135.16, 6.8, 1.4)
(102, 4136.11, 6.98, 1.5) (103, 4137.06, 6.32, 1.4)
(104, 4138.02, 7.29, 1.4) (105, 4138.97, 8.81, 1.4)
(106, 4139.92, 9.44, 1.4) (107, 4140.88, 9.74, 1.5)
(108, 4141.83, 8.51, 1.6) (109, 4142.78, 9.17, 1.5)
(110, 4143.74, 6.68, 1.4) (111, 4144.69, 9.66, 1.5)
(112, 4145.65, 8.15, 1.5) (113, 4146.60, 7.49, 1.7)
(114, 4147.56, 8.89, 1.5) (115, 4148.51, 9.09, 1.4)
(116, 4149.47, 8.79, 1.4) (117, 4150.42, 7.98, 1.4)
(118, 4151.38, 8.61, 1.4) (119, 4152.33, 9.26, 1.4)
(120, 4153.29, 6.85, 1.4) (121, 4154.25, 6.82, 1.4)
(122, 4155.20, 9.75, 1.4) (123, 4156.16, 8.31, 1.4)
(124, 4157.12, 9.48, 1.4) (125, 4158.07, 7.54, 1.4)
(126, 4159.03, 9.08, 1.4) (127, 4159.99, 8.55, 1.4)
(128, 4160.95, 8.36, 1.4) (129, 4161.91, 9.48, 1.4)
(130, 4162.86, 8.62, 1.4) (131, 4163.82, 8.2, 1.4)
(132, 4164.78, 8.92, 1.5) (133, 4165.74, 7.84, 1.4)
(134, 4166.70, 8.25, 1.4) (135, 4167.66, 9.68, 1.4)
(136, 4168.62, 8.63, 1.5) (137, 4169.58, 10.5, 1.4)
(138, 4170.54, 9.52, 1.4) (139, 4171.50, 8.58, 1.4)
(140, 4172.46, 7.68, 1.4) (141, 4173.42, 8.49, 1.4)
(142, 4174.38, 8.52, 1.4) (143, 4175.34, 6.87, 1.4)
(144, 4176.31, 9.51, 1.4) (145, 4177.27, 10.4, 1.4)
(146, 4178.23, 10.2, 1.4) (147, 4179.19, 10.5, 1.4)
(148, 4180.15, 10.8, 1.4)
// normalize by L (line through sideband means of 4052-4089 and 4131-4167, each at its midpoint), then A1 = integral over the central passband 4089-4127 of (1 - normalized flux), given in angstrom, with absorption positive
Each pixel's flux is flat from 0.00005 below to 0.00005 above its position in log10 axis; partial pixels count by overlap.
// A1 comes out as -1.3 angstrom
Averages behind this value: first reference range 9.07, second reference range 8.29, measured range 9.01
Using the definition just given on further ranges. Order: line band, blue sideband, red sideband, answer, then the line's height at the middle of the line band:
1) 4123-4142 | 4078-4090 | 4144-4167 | 1.30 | 8.89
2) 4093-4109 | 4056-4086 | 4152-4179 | 0.41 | 8.86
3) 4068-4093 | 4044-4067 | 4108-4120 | -2.18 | 8.91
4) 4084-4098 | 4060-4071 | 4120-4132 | -2.14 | 8.49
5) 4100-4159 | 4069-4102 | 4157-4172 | 2.99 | 9.02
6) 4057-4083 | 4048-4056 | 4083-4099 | 2.07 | 9.51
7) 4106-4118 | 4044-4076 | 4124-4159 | -1.20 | 8.51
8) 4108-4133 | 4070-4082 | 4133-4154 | -0.95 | 8.48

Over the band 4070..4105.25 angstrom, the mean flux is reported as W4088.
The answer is 9.23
